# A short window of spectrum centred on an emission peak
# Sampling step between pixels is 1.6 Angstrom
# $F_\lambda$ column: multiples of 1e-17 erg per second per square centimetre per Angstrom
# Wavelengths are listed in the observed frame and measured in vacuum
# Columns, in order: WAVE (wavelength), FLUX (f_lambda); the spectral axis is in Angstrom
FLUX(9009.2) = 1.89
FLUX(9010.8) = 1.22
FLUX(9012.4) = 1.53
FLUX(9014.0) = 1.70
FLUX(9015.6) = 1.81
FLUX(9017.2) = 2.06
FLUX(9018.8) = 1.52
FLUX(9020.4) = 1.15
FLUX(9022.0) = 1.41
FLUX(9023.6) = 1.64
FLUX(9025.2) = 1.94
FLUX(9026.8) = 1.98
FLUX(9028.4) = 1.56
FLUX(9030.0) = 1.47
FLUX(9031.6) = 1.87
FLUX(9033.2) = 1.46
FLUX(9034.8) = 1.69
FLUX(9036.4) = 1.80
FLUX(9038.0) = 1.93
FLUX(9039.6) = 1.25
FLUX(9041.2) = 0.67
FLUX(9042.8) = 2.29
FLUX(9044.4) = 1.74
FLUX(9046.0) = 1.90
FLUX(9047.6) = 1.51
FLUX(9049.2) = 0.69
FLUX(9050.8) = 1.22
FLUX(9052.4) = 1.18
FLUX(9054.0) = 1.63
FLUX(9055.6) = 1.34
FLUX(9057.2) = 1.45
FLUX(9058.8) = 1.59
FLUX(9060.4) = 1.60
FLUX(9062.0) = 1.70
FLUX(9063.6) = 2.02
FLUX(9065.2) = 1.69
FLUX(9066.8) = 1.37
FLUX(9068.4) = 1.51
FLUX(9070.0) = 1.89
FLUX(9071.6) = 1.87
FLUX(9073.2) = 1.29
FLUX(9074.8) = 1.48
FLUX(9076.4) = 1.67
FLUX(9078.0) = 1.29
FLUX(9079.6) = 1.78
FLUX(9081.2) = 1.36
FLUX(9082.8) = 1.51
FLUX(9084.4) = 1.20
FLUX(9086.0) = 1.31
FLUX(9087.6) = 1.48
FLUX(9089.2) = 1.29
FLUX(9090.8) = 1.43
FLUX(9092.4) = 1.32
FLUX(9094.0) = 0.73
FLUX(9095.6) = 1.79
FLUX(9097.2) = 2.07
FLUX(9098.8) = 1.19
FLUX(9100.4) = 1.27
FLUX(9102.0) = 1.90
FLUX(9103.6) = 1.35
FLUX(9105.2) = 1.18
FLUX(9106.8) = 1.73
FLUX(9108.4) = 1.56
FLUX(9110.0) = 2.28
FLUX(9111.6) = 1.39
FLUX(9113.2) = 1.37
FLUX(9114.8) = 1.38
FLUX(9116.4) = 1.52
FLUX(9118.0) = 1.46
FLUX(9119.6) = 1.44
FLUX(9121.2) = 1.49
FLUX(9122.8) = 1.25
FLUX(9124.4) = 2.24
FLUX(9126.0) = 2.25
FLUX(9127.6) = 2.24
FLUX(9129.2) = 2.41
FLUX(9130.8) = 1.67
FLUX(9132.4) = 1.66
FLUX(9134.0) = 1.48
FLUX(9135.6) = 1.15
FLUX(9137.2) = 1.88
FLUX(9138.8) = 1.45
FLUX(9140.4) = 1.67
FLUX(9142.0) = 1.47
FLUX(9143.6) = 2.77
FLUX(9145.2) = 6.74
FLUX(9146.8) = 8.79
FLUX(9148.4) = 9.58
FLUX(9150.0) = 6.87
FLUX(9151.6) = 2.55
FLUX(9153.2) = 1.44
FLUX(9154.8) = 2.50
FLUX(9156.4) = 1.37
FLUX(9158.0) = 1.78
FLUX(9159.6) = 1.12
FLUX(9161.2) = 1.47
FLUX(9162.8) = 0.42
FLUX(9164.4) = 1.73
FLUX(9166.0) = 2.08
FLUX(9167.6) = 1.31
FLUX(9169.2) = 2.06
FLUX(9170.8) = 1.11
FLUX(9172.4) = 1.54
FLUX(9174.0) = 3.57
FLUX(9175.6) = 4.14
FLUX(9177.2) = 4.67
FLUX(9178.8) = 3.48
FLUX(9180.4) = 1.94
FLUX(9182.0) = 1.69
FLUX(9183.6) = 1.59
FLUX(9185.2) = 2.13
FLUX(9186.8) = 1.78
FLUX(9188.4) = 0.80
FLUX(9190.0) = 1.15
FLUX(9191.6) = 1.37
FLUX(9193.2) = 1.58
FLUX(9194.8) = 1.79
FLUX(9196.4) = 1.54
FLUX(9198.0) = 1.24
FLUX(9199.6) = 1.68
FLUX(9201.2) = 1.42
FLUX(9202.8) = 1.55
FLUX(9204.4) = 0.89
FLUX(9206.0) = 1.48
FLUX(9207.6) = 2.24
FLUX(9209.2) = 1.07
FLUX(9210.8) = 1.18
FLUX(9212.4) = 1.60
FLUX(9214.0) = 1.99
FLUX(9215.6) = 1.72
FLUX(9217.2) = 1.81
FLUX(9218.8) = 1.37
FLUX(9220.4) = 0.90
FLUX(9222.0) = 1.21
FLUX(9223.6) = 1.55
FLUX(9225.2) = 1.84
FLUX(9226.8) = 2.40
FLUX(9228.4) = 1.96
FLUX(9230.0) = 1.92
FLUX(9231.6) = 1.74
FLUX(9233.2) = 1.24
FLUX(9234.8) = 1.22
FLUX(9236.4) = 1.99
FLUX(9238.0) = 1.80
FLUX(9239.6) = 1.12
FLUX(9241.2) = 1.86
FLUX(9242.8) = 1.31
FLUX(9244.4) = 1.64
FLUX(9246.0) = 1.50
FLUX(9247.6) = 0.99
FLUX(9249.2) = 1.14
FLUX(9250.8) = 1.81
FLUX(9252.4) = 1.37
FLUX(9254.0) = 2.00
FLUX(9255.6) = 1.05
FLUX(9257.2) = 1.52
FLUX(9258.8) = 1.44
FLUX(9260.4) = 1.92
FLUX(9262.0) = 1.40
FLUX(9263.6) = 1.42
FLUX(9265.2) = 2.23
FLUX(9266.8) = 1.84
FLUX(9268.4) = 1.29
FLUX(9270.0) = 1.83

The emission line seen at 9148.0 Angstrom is H-alpha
